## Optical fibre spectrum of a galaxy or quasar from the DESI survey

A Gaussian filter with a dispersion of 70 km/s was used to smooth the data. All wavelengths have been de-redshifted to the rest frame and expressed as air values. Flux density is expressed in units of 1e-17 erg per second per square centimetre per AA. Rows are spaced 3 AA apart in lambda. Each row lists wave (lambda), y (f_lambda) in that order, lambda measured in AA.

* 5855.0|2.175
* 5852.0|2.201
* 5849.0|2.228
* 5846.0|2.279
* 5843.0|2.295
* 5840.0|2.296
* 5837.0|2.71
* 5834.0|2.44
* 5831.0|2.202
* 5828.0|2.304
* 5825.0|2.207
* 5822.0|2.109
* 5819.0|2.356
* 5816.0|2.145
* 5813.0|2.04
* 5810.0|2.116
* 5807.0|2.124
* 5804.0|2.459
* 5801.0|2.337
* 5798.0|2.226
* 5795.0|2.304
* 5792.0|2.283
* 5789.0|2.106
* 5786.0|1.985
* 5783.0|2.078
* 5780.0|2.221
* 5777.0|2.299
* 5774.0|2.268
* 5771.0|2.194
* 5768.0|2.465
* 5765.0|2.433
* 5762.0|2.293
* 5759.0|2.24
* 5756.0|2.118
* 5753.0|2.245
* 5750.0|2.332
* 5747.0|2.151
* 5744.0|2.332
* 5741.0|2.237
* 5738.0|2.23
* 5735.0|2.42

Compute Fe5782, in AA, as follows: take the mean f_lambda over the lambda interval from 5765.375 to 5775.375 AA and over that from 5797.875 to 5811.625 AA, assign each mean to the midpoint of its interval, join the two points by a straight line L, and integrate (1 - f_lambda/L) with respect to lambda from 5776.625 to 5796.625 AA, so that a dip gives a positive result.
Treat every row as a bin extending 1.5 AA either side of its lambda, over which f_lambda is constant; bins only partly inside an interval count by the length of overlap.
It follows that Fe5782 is 1.0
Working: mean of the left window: 2.32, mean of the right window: 2.25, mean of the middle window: 2.18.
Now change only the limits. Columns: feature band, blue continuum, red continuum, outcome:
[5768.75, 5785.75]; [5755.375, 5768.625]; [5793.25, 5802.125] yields 0.7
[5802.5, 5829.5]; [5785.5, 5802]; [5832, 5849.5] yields 1.0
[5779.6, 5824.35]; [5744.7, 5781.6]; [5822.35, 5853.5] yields 1.9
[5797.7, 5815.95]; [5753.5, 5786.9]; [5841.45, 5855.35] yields 0.2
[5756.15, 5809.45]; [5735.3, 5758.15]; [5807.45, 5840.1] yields 0.1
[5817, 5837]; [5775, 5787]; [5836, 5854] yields -0.2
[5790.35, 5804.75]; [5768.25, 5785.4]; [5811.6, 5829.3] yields -0.7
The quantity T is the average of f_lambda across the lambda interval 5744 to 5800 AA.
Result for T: 2.24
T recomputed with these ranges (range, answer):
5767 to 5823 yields 2.22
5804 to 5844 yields 2.26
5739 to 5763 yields 2.24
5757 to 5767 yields 2.32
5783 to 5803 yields 2.2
